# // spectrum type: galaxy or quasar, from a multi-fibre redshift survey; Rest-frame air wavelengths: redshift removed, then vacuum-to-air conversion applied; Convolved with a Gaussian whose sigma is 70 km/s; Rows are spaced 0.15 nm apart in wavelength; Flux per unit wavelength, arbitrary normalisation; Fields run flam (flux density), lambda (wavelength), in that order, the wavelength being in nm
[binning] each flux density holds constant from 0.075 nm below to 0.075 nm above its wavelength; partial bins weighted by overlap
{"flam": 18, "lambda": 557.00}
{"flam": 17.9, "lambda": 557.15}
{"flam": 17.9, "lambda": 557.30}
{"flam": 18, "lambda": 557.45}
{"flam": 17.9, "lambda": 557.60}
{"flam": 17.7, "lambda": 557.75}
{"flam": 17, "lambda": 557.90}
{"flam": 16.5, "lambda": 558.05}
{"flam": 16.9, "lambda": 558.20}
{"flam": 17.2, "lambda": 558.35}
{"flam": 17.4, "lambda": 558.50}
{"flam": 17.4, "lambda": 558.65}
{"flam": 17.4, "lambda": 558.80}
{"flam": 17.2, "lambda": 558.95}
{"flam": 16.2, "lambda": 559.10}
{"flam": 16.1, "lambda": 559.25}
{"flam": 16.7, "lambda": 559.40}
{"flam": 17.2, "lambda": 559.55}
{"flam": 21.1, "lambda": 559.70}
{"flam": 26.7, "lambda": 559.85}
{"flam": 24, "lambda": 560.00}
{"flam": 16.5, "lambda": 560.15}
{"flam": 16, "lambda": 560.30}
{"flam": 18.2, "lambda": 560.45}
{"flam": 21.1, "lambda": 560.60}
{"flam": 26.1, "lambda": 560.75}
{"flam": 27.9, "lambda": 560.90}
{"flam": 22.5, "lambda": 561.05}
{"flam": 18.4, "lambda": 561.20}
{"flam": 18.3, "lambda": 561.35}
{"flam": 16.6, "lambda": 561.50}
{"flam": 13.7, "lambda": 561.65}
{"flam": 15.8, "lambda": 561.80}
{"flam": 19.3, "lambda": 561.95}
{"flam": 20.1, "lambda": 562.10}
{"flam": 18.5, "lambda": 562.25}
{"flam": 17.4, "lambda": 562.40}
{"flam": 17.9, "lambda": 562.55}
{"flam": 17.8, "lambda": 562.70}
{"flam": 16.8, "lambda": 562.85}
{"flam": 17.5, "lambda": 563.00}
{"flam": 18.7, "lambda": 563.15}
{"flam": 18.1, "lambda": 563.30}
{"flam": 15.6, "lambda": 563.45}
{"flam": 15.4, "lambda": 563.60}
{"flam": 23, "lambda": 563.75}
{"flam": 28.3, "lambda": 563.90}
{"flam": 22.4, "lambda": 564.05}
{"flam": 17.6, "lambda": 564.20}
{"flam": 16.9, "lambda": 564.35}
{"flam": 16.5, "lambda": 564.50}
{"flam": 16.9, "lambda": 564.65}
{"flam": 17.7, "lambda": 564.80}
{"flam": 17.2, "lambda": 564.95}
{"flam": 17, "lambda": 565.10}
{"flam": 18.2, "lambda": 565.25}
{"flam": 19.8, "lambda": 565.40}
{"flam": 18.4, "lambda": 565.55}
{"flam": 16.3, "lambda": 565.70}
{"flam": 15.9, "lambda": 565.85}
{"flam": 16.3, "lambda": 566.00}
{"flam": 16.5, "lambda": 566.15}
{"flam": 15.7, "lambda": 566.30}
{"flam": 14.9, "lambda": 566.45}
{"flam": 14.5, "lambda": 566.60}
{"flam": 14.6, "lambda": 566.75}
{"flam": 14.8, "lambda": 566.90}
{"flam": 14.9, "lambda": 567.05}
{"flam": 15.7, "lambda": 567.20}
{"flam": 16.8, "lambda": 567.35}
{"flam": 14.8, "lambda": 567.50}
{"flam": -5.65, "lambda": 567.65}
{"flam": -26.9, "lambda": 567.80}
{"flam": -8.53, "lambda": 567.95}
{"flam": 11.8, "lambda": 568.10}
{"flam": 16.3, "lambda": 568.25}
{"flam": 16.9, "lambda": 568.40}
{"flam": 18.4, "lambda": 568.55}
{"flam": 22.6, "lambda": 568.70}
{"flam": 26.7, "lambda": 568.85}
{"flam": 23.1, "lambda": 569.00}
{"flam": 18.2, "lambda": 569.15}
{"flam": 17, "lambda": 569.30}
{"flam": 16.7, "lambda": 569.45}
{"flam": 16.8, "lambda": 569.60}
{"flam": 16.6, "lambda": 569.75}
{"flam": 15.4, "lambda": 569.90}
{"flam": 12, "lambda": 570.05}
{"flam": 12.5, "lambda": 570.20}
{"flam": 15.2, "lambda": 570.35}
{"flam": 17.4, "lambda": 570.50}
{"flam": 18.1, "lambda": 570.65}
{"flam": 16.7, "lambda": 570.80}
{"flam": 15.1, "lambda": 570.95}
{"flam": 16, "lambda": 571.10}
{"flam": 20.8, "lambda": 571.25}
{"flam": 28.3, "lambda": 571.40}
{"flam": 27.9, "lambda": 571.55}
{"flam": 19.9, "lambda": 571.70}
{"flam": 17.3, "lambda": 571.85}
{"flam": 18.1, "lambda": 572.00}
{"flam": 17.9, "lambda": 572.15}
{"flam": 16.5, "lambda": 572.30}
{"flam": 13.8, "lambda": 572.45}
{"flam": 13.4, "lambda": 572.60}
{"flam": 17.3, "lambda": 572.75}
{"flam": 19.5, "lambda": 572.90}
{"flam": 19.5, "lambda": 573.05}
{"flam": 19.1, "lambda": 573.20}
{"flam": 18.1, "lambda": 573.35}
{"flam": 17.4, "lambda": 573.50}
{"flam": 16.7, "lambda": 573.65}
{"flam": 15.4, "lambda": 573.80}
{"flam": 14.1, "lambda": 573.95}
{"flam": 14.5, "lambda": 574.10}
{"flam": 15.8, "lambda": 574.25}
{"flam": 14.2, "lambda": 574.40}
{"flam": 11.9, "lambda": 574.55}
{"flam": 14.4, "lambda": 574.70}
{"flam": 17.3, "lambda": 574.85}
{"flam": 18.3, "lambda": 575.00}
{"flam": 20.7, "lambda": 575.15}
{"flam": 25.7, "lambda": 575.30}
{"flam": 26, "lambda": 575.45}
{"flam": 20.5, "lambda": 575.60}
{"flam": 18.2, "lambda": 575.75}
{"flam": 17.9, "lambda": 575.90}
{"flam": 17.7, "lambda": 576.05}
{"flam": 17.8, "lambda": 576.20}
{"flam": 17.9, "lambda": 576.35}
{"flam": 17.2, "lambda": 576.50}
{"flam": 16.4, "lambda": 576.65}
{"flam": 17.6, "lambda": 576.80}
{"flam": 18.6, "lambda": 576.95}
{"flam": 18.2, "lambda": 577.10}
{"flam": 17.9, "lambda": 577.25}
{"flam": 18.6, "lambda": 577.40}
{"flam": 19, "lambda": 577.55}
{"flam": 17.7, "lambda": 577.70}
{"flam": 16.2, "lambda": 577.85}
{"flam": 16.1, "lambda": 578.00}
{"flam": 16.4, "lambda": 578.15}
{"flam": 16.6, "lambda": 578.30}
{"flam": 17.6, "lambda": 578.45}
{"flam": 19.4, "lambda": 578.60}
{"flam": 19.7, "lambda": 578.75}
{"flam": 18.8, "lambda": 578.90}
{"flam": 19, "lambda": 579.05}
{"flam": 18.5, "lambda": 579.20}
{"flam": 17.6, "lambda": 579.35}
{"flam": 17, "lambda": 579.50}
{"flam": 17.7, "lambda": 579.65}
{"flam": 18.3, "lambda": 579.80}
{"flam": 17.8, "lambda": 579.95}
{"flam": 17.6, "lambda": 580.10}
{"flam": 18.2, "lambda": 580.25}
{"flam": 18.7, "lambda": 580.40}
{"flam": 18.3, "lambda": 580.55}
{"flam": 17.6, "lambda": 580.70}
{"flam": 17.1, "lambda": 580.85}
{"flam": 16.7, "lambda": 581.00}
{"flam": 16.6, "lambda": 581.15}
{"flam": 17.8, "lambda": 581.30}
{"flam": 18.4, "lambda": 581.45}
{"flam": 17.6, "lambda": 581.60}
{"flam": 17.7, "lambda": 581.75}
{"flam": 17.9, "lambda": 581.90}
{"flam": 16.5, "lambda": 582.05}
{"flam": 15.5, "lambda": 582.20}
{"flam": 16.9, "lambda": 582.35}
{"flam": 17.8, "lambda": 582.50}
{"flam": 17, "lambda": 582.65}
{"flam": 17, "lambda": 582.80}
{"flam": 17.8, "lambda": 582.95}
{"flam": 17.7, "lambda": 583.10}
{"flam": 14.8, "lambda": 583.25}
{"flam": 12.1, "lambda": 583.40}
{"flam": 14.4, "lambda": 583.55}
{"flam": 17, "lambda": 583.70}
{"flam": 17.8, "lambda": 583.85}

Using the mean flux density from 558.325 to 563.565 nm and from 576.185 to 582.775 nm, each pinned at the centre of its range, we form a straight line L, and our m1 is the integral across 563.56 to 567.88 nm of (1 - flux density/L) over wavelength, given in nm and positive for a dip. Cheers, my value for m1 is 0.81 nm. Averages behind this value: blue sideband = 18.7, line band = 15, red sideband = 17.7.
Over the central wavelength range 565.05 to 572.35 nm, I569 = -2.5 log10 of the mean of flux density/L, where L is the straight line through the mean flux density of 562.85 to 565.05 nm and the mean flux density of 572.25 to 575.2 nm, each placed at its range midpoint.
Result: 0.13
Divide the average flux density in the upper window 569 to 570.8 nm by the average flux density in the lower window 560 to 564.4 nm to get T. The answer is 0.85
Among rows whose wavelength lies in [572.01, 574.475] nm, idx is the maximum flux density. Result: 19.5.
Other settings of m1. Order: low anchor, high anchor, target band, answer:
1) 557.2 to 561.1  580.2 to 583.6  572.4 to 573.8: 0.05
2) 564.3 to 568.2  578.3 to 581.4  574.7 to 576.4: -0.34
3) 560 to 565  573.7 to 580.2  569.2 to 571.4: 0.20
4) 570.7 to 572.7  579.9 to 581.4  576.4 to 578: 0.03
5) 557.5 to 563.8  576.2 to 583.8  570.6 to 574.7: 0.08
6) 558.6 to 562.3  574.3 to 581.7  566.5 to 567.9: 0.80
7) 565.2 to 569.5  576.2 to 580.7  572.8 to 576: -0.28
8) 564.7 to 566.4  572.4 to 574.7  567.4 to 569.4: 0.65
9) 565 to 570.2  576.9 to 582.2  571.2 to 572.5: -0.40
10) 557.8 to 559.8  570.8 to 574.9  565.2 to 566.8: 0.09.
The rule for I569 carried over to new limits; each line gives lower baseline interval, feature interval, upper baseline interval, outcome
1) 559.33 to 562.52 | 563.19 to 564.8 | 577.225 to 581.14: 0.02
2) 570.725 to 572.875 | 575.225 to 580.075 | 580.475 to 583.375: -0.04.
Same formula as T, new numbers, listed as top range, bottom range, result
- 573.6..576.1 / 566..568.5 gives 1.74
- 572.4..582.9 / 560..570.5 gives 1.07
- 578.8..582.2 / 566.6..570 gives 1.36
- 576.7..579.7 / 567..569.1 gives 1.59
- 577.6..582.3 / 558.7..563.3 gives 0.93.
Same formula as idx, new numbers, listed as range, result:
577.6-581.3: 19.7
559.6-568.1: 28.3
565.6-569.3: 26.7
